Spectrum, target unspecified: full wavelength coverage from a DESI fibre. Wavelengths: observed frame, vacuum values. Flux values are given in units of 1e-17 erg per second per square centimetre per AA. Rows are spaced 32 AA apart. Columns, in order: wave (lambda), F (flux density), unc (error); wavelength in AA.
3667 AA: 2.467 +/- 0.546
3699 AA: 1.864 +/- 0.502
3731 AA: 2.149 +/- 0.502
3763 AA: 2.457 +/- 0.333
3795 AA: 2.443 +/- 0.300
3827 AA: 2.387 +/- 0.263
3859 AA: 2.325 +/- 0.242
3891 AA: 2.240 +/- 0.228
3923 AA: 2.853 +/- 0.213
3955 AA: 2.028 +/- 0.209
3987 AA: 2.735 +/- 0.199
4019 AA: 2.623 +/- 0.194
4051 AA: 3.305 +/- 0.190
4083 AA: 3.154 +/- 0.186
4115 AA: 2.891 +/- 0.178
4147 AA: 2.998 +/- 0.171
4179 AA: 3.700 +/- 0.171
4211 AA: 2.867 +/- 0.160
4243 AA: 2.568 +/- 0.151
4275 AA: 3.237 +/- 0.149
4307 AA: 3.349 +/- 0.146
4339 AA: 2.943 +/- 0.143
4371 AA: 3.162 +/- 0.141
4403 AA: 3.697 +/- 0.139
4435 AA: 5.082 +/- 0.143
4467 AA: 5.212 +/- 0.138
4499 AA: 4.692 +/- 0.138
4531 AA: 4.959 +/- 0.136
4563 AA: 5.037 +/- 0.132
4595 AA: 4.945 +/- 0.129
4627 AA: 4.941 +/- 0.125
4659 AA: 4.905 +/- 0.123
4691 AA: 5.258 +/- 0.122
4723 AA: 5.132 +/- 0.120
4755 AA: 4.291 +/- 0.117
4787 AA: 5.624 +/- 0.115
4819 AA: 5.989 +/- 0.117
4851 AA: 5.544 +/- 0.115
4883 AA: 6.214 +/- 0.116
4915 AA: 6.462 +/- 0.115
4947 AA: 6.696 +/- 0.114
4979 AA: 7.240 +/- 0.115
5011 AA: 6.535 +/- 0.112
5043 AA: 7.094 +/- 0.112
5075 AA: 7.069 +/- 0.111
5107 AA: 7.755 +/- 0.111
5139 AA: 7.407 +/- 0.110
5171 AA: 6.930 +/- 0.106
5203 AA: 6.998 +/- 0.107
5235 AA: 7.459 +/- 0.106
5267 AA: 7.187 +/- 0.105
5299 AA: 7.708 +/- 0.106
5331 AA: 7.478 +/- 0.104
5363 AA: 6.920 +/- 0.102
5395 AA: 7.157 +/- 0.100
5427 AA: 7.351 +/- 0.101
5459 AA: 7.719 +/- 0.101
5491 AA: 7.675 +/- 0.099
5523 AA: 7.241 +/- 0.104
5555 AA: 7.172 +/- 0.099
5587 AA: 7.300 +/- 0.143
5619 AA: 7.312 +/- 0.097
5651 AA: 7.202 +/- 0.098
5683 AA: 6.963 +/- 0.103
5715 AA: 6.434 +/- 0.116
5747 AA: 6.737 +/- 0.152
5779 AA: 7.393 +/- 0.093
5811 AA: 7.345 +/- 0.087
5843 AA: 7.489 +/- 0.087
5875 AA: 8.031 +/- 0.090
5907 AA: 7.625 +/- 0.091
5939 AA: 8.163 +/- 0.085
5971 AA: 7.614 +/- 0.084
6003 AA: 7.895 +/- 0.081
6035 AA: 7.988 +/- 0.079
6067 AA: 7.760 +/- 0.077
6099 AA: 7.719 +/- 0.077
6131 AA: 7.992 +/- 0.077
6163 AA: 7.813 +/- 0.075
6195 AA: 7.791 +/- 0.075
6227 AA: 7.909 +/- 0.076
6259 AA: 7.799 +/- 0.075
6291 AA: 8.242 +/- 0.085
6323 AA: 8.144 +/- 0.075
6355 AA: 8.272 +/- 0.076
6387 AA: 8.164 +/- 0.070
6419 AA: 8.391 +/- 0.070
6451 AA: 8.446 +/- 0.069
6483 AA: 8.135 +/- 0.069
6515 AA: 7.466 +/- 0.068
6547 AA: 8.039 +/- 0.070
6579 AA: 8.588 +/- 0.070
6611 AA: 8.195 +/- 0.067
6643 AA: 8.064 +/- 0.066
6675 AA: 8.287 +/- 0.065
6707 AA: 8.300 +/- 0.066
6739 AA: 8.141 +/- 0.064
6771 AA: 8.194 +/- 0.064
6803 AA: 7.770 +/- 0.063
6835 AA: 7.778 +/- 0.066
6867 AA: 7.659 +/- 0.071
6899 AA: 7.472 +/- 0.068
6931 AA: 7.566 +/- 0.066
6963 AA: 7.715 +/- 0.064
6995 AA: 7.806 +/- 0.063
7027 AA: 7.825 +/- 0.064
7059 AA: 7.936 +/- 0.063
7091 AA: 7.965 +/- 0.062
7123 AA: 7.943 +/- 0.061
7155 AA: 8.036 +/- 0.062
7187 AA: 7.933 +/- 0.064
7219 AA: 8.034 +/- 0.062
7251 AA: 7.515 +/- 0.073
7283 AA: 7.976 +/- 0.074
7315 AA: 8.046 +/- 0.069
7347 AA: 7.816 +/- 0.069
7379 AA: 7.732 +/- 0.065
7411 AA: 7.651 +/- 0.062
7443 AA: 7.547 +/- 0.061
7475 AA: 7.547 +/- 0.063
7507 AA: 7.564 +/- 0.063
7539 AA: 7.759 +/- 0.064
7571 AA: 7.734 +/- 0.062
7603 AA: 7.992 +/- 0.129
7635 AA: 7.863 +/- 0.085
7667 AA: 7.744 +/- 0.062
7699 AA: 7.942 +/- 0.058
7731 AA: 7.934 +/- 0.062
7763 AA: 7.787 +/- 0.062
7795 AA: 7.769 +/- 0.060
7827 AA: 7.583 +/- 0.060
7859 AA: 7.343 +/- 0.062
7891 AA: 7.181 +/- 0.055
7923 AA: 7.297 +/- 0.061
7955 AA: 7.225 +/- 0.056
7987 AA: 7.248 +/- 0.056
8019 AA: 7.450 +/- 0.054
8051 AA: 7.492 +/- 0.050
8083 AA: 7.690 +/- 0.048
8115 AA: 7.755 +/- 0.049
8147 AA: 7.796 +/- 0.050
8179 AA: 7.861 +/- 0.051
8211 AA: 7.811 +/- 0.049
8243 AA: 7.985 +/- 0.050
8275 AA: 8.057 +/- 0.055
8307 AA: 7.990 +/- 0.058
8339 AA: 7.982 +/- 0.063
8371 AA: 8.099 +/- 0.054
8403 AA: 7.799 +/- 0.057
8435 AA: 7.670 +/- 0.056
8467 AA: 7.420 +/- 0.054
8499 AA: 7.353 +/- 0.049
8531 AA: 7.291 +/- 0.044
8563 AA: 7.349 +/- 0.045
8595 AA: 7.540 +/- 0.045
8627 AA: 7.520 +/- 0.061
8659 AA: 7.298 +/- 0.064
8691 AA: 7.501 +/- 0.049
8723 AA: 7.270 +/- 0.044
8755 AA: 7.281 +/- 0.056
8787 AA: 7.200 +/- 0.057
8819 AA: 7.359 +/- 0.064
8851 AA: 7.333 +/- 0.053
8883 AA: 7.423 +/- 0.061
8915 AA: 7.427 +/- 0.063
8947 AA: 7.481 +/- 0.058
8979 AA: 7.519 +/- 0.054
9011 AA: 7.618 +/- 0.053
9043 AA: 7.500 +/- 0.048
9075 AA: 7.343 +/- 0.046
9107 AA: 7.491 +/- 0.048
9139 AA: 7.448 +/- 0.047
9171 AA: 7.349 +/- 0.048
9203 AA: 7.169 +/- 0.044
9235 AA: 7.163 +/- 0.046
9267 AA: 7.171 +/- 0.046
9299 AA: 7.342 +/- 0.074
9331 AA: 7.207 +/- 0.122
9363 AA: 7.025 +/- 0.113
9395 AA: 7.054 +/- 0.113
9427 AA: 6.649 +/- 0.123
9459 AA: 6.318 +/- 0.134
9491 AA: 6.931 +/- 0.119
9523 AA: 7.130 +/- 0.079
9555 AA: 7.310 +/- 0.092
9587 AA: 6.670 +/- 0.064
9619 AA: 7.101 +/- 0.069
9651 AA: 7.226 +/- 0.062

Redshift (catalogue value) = 0.11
